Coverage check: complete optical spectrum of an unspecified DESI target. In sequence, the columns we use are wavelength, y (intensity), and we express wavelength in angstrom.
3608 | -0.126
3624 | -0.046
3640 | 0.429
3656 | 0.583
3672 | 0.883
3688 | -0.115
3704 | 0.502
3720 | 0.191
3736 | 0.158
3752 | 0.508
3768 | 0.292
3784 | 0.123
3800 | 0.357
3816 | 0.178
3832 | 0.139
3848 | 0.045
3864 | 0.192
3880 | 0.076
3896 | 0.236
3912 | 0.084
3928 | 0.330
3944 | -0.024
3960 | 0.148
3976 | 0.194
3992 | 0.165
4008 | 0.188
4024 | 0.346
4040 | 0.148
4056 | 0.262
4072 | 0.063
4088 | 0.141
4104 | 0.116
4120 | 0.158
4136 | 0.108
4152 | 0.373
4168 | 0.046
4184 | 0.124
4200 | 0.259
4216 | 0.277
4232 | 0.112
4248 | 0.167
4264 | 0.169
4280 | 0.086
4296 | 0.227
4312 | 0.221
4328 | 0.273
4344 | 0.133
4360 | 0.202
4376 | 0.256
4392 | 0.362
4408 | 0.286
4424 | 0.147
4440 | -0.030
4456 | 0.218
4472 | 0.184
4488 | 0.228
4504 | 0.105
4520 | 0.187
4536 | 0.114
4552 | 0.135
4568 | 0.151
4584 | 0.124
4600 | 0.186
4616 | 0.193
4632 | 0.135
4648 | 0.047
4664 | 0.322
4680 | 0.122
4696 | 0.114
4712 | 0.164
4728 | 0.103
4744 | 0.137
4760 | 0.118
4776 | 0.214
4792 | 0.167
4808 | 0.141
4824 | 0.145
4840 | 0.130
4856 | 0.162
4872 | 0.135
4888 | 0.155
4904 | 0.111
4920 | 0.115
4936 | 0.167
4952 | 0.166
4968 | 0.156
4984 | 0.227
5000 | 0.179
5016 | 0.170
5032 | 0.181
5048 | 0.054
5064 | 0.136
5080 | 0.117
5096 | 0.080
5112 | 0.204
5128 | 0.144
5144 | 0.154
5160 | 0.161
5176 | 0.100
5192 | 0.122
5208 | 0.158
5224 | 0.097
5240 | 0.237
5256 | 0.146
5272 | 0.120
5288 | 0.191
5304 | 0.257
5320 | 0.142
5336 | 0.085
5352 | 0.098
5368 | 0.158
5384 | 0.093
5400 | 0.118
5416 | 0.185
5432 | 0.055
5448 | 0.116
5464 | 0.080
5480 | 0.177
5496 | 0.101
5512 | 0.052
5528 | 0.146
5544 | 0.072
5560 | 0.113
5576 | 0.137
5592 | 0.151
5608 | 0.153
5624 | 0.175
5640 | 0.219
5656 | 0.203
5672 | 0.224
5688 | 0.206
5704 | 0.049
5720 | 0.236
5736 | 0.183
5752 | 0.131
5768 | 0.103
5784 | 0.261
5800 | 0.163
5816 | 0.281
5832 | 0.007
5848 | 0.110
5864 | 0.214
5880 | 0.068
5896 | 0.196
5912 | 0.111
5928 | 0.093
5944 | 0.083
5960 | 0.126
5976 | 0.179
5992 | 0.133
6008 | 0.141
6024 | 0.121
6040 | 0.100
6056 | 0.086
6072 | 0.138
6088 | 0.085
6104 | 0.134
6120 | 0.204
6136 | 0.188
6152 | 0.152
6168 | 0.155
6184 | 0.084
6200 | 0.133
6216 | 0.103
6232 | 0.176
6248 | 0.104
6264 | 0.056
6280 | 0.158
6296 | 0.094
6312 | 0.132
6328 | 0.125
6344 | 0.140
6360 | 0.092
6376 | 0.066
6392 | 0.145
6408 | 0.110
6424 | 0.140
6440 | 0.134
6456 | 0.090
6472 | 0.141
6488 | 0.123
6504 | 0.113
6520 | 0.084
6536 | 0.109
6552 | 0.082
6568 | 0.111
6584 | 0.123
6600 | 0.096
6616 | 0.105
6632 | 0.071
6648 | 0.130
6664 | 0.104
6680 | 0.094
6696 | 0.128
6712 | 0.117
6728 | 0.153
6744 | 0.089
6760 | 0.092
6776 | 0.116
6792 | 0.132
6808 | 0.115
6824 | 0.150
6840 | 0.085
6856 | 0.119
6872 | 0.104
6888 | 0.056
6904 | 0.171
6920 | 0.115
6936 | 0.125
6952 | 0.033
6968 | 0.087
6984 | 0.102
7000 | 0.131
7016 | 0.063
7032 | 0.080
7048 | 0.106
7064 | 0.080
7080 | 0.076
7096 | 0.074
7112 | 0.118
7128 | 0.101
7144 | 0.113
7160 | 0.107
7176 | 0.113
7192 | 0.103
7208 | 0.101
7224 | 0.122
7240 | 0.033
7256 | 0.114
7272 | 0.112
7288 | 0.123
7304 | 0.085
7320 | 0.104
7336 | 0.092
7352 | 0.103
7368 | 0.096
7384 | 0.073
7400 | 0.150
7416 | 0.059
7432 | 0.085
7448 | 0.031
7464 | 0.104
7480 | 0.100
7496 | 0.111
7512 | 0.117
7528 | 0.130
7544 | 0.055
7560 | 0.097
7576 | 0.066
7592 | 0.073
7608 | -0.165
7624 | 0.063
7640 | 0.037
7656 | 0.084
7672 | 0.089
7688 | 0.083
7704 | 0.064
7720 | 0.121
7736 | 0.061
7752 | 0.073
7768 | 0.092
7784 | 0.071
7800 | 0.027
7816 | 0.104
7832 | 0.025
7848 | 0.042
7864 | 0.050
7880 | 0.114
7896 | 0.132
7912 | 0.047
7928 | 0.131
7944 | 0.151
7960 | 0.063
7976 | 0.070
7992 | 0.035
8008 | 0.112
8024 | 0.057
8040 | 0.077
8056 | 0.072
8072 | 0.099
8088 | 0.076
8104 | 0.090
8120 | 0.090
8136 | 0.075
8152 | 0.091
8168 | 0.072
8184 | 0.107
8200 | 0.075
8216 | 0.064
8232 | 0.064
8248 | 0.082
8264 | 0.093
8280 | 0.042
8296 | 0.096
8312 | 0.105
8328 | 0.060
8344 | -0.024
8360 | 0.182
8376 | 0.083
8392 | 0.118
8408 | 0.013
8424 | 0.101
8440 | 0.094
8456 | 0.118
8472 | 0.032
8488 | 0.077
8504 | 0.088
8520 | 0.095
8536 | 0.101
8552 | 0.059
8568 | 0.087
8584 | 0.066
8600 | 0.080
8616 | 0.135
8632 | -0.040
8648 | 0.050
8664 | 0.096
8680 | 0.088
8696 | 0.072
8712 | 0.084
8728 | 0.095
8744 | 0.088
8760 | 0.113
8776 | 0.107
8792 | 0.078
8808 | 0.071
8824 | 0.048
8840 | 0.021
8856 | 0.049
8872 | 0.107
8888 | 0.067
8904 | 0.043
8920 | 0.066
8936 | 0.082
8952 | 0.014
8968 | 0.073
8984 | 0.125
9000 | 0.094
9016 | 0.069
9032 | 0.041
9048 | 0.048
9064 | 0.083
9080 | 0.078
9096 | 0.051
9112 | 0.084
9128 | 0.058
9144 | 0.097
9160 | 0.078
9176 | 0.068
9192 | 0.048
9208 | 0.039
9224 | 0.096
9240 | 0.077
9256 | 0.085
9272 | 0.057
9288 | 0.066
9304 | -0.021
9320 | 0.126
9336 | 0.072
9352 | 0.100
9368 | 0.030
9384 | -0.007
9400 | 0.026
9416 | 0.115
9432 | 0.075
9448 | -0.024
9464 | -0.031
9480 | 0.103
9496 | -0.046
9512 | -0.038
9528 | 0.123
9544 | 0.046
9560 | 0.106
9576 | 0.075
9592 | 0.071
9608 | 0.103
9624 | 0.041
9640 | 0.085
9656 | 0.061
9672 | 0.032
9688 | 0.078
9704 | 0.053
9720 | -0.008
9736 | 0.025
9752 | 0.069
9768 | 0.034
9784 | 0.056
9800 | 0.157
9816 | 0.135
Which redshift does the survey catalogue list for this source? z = 0.051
